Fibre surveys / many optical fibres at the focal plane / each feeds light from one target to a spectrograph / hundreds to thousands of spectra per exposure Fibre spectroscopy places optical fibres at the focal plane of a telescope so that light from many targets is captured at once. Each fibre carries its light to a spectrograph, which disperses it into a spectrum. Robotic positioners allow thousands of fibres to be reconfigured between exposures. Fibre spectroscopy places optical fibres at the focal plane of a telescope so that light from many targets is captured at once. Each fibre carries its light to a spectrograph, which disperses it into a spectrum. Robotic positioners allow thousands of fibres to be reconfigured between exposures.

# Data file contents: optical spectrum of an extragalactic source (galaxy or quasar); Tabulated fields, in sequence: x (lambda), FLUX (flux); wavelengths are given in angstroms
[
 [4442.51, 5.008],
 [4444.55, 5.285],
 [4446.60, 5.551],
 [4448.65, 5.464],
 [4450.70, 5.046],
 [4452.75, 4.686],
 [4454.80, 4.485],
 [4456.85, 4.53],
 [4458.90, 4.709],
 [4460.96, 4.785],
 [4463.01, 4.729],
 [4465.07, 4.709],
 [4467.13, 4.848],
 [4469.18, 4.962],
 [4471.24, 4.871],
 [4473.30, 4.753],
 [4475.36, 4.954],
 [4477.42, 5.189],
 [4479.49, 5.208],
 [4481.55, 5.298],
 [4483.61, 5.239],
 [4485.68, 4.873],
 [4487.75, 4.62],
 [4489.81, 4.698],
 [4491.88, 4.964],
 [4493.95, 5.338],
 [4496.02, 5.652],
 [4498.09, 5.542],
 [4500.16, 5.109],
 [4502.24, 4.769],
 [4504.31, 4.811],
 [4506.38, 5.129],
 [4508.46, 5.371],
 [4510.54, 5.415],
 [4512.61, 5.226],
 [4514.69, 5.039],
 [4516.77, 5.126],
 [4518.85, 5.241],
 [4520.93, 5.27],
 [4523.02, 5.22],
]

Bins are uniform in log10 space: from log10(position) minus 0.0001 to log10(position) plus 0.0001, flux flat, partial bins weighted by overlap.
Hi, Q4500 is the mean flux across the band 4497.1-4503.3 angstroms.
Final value 5.13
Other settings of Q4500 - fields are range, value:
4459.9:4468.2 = 4.77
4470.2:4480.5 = 4.99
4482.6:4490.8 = 4.86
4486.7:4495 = 4.91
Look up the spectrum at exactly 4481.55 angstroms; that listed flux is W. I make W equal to 5.298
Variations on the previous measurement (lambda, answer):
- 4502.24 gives 4.769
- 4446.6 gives 5.551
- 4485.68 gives 4.873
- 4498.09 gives 5.542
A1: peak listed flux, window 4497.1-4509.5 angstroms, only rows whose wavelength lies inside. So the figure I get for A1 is 5.542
